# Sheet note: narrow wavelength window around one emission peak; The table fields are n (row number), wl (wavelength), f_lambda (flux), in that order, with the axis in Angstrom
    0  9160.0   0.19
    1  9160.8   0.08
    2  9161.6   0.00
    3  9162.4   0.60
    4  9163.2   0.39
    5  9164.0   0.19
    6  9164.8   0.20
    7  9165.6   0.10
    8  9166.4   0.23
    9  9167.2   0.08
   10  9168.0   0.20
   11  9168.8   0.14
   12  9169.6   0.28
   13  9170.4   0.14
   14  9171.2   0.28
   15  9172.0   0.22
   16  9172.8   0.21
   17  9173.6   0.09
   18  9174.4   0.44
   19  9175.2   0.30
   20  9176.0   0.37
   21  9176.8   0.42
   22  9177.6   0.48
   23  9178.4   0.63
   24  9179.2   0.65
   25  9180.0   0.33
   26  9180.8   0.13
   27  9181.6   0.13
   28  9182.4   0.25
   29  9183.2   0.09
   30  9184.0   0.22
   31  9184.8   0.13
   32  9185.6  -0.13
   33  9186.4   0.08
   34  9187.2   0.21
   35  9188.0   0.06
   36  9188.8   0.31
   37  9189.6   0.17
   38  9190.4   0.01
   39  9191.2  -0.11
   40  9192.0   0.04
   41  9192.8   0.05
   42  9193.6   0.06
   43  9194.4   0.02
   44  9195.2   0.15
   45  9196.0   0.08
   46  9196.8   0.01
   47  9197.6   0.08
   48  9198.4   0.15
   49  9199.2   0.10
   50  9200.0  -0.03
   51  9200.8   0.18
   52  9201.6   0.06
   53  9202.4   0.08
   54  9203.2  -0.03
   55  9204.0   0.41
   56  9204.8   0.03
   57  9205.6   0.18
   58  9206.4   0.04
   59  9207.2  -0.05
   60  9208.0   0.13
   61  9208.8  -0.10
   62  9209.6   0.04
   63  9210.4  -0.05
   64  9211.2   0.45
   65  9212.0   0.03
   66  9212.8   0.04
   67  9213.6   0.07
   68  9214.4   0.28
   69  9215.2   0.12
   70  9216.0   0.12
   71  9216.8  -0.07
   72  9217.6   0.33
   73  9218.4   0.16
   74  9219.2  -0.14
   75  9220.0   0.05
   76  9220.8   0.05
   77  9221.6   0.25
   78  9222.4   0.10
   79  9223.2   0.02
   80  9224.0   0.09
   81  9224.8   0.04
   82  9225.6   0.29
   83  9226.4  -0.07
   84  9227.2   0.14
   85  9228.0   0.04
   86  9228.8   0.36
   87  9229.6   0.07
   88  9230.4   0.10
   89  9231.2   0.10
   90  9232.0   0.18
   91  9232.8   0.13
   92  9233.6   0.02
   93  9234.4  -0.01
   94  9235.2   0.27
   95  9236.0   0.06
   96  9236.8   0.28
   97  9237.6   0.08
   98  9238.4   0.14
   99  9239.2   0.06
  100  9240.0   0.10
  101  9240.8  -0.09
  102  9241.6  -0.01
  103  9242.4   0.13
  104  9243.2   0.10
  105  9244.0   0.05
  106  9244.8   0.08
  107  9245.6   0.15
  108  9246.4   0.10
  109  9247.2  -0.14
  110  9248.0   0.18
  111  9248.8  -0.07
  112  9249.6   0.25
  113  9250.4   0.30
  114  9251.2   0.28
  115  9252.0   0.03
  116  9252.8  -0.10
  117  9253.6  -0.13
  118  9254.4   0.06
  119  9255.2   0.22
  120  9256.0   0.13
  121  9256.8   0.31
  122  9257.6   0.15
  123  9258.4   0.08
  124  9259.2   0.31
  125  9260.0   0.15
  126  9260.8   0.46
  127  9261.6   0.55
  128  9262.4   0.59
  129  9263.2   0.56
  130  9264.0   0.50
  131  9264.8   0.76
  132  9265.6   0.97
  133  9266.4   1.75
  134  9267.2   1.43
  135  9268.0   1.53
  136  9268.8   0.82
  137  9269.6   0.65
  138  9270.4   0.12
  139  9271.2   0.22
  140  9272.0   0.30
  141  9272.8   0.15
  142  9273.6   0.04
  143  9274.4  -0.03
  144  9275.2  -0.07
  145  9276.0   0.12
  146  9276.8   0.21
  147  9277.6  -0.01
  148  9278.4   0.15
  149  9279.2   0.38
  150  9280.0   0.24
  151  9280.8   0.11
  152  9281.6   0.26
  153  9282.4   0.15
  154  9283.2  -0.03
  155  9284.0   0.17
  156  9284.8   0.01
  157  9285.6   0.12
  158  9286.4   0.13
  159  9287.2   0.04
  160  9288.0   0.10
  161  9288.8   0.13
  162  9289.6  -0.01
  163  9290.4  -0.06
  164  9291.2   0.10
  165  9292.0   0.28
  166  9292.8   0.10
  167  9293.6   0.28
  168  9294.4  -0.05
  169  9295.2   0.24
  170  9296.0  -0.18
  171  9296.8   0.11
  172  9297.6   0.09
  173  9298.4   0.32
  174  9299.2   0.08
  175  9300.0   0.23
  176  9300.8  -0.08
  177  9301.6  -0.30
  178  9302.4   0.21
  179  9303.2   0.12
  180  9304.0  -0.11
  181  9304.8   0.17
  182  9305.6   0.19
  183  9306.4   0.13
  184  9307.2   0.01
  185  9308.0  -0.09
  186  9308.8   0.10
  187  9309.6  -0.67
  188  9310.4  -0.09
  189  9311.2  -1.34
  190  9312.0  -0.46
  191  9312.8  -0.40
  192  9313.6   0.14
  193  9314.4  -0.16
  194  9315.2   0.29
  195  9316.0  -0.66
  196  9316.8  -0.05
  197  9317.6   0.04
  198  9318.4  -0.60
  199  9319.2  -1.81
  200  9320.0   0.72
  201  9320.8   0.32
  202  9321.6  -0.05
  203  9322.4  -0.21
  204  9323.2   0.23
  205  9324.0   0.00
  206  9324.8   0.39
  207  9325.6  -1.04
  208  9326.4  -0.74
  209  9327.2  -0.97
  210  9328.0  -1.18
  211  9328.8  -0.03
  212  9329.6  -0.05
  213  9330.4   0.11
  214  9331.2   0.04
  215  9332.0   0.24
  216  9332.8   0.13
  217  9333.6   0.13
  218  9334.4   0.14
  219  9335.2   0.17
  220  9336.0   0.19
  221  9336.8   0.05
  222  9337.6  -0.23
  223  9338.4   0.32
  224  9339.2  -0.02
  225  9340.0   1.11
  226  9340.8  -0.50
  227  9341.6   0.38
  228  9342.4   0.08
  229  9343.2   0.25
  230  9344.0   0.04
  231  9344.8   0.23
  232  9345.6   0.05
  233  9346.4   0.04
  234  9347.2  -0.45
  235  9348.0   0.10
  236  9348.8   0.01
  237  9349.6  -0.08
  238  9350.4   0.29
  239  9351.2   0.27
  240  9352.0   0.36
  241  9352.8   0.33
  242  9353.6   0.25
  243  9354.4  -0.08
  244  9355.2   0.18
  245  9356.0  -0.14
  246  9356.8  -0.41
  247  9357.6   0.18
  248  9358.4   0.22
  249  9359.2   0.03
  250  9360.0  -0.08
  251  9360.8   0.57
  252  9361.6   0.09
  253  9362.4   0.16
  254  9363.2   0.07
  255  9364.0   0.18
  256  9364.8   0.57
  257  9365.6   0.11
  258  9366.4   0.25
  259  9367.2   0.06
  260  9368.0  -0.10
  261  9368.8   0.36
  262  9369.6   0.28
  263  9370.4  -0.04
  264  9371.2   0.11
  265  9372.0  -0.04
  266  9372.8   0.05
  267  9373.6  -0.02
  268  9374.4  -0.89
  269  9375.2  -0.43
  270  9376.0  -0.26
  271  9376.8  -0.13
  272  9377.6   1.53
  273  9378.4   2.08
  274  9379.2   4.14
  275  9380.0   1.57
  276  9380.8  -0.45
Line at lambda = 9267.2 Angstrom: [O III]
